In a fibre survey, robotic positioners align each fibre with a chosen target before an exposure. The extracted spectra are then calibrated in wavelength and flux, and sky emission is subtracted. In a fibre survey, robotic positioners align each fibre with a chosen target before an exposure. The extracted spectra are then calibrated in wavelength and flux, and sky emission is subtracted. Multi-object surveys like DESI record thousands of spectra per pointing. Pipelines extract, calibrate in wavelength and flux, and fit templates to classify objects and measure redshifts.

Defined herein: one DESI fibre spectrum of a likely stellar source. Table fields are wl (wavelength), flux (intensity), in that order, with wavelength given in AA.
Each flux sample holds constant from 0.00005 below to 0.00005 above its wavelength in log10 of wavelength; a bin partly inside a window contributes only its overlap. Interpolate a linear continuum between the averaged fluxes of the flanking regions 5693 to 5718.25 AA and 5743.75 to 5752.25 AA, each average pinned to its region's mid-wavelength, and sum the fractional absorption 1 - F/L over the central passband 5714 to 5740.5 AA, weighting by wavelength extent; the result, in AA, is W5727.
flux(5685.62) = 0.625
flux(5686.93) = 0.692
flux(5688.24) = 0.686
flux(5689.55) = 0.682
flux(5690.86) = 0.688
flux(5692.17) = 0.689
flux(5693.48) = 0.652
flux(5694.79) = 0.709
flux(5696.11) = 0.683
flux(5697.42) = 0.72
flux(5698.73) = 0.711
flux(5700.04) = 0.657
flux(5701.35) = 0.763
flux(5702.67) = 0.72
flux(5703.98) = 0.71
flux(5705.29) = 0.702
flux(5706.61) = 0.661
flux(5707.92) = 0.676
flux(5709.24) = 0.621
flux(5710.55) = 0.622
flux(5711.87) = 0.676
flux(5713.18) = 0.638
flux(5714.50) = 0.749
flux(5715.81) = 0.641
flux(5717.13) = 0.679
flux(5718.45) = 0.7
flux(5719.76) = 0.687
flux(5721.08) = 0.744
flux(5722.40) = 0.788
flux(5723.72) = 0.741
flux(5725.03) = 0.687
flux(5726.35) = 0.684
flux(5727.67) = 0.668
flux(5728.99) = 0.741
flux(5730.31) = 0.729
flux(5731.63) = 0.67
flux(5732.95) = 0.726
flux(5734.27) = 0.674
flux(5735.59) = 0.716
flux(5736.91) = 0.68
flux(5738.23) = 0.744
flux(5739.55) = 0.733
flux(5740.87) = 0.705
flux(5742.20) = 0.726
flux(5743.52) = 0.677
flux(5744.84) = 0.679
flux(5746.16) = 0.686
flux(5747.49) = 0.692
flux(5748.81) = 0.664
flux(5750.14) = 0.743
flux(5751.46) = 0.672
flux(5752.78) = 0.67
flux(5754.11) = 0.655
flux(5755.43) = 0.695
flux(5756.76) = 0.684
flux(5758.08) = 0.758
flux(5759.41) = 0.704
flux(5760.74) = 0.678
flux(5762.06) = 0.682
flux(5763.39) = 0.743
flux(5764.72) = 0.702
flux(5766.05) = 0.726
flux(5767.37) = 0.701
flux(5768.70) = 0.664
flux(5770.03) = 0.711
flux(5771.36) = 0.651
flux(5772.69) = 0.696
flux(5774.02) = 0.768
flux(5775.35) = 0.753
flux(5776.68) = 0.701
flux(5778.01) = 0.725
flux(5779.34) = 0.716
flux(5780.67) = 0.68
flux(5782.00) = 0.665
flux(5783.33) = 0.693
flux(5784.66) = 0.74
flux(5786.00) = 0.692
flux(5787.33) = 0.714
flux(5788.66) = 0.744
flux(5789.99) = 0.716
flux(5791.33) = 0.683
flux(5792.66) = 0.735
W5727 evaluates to -0.9 AA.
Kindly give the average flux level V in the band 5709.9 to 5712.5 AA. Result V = 0.648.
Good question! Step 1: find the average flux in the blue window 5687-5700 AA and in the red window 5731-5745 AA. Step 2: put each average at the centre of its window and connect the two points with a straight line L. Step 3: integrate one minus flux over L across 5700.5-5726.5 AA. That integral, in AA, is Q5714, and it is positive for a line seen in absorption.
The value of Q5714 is 0.1 AA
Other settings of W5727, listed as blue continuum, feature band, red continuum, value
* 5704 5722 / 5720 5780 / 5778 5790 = -1.0 AA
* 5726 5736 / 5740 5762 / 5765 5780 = 0.4 AA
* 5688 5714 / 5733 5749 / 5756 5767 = 0.0 AA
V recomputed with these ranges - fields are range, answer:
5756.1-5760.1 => 0.715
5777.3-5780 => 0.72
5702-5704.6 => 0.714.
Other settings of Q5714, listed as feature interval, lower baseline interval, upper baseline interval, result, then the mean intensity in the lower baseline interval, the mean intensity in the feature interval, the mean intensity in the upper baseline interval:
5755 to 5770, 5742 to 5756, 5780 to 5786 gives -0.3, 0.686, 0.704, 0.694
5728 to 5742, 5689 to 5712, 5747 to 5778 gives -0.3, 0.686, 0.711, 0.701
